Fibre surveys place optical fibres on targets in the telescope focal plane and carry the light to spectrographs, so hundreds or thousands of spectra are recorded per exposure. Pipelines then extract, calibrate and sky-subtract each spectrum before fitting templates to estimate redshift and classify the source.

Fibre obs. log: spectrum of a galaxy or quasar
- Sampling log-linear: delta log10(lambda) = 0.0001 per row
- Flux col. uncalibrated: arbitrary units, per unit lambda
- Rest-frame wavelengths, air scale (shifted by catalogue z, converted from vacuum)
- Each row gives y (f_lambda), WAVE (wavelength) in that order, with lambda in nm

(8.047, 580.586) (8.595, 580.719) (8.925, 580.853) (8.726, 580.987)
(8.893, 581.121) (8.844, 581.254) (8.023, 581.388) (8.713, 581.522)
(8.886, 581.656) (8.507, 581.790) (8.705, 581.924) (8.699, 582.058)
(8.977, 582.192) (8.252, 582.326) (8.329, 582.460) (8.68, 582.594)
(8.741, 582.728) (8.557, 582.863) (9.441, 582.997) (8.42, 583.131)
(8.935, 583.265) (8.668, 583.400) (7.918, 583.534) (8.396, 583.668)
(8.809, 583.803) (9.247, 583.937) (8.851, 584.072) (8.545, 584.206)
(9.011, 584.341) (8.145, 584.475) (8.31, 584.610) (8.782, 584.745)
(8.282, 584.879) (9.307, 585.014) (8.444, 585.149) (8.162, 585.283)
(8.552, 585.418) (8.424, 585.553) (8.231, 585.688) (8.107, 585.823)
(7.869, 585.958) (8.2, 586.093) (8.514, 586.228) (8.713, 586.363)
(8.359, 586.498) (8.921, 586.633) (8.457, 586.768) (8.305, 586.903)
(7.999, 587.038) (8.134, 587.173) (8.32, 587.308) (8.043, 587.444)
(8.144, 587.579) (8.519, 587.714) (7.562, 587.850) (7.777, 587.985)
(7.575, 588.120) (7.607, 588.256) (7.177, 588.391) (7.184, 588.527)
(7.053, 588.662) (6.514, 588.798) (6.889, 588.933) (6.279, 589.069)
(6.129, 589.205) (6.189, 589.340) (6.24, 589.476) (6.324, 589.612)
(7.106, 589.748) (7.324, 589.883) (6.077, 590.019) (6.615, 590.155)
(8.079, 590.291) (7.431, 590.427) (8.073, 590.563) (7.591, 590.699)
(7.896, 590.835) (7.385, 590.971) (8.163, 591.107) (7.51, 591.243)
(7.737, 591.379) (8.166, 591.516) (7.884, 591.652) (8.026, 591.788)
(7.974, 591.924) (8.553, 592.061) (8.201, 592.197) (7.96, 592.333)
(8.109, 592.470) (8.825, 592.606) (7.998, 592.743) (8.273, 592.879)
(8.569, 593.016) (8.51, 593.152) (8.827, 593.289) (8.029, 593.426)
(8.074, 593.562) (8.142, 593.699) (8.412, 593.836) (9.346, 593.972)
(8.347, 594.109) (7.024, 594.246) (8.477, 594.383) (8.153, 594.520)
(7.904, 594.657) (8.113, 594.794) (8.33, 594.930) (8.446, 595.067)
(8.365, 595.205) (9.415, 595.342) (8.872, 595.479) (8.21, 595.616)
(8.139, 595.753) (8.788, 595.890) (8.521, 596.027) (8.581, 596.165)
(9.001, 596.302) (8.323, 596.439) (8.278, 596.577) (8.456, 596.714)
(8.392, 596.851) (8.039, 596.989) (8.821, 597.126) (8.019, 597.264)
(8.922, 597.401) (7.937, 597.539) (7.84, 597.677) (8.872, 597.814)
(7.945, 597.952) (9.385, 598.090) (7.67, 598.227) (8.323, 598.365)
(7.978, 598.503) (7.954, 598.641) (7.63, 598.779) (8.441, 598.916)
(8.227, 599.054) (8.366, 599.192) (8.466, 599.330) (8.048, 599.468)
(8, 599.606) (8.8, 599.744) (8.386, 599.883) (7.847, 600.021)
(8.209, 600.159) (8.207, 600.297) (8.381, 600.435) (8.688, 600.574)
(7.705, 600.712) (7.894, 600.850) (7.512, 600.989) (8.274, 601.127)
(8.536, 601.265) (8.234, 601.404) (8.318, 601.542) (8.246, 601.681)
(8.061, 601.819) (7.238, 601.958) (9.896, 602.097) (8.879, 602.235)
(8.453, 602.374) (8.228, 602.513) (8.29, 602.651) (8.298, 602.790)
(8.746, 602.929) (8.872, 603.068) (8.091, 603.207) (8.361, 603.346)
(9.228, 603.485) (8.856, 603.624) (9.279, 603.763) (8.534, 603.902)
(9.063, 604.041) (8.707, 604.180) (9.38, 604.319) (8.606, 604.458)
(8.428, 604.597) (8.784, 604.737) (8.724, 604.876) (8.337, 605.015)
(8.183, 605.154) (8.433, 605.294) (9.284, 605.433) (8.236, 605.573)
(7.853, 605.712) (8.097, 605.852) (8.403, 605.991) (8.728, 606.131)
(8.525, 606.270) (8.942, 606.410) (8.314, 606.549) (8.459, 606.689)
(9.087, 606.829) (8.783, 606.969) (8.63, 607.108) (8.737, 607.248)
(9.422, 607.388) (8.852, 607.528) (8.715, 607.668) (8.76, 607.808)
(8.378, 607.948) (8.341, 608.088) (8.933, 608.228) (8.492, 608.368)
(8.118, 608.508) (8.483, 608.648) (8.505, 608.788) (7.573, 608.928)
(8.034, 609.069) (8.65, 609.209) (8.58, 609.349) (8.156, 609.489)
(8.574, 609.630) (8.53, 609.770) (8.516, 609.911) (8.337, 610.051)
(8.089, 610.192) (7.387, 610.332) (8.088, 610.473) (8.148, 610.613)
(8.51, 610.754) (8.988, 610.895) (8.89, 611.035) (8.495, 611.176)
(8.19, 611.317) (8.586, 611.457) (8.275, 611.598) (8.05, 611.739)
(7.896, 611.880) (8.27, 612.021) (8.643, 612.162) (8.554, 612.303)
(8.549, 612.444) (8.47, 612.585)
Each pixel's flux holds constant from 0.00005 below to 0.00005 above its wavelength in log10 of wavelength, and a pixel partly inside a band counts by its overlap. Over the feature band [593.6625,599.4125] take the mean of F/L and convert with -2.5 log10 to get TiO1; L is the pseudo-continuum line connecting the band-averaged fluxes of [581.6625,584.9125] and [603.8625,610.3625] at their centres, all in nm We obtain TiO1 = 0.03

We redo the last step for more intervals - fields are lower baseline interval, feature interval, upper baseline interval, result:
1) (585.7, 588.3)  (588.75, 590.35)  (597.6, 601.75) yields 0.23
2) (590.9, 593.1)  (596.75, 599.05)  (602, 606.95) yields 0.01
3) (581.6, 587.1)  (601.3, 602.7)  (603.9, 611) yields 0.02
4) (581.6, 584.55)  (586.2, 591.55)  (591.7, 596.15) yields 0.13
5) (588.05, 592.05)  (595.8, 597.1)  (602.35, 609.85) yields -0.09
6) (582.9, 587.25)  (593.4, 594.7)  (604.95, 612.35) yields 0.04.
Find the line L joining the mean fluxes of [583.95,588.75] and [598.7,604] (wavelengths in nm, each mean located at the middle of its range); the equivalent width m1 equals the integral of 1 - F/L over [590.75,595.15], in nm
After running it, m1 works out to 0.062 nm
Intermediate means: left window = 8.22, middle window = 8.17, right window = 8.36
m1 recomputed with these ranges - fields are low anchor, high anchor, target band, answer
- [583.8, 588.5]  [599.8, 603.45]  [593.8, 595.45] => -0.01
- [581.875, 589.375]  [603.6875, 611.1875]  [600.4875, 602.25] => 0.04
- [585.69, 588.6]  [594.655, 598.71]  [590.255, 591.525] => 0.07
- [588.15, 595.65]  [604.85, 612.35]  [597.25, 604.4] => -0.21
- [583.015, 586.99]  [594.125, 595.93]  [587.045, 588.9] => 0.18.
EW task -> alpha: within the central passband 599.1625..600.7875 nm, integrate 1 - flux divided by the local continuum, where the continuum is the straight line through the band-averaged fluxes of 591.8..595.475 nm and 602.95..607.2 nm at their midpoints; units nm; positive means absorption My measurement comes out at 0.05 nm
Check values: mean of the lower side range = 8.33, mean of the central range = 8.25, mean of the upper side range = 8.64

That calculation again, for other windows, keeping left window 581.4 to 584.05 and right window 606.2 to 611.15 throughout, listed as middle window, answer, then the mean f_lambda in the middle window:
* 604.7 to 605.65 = 0.00 nm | 8.56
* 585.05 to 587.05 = 0.06 nm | 8.38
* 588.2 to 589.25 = 0.21 nm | 6.86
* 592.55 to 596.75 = 0.09 nm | 8.41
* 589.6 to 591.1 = 0.22 nm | 7.34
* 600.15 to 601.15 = 0.05 nm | 8.1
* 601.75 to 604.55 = -0.04 nm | 8.65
